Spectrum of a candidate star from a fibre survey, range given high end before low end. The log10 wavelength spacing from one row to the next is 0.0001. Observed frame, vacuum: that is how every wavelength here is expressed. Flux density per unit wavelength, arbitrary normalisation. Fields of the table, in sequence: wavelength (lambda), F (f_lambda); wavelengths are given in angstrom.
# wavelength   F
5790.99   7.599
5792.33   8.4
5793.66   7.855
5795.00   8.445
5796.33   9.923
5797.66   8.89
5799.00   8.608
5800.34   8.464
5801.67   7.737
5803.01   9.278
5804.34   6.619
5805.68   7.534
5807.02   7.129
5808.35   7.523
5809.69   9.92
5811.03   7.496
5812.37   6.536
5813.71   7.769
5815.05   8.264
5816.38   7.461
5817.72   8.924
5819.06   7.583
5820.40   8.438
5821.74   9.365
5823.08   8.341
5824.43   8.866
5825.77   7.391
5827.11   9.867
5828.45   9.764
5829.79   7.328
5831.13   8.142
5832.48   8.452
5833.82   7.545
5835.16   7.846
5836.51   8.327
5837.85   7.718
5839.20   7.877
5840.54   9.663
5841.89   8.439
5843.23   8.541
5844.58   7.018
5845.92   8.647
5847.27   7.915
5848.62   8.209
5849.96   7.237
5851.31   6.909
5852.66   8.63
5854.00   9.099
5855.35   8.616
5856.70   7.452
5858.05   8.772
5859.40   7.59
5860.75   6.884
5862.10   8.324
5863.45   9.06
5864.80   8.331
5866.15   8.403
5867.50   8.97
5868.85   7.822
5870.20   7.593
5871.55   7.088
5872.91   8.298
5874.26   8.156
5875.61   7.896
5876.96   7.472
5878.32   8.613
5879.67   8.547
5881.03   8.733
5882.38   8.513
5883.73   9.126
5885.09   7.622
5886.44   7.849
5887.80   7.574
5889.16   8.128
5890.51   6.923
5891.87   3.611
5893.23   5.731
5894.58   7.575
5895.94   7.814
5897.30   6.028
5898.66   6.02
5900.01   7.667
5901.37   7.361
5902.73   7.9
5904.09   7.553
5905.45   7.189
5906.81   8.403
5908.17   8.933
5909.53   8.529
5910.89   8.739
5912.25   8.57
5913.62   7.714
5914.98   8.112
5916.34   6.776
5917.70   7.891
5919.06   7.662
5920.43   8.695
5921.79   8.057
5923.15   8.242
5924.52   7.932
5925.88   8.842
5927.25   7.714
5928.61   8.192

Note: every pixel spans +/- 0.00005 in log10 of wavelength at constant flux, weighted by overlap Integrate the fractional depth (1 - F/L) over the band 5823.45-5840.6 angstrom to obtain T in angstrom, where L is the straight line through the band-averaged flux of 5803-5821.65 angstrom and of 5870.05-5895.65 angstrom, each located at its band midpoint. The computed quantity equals -1.1 angstrom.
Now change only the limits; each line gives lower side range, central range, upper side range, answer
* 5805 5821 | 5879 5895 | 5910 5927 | 1.1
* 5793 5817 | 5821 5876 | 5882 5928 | -2.1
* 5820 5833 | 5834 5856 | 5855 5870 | 0.6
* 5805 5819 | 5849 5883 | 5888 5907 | -3.9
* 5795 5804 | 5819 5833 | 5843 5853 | -0.5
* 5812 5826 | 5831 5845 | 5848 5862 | -0.2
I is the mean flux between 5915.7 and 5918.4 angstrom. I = 7.36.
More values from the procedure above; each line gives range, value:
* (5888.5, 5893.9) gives 6.09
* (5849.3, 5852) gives 7.07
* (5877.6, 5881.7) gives 8.6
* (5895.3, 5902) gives 6.97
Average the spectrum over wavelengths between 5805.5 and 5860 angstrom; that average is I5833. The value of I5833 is 8.16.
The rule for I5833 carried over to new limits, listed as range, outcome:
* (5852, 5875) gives 8.18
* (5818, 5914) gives 7.99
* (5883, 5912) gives 7.46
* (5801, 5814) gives 7.75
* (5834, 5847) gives 8.19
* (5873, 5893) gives 7.74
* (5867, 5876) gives 7.96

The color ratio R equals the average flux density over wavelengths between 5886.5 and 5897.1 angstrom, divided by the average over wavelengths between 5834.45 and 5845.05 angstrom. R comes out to 0.83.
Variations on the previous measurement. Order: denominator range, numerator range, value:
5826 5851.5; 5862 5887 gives 1.01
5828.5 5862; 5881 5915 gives 0.94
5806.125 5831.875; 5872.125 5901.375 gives 0.91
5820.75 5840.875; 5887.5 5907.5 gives 0.83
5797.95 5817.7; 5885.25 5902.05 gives 0.87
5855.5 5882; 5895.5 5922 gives 0.96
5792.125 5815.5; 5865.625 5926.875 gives 0.96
